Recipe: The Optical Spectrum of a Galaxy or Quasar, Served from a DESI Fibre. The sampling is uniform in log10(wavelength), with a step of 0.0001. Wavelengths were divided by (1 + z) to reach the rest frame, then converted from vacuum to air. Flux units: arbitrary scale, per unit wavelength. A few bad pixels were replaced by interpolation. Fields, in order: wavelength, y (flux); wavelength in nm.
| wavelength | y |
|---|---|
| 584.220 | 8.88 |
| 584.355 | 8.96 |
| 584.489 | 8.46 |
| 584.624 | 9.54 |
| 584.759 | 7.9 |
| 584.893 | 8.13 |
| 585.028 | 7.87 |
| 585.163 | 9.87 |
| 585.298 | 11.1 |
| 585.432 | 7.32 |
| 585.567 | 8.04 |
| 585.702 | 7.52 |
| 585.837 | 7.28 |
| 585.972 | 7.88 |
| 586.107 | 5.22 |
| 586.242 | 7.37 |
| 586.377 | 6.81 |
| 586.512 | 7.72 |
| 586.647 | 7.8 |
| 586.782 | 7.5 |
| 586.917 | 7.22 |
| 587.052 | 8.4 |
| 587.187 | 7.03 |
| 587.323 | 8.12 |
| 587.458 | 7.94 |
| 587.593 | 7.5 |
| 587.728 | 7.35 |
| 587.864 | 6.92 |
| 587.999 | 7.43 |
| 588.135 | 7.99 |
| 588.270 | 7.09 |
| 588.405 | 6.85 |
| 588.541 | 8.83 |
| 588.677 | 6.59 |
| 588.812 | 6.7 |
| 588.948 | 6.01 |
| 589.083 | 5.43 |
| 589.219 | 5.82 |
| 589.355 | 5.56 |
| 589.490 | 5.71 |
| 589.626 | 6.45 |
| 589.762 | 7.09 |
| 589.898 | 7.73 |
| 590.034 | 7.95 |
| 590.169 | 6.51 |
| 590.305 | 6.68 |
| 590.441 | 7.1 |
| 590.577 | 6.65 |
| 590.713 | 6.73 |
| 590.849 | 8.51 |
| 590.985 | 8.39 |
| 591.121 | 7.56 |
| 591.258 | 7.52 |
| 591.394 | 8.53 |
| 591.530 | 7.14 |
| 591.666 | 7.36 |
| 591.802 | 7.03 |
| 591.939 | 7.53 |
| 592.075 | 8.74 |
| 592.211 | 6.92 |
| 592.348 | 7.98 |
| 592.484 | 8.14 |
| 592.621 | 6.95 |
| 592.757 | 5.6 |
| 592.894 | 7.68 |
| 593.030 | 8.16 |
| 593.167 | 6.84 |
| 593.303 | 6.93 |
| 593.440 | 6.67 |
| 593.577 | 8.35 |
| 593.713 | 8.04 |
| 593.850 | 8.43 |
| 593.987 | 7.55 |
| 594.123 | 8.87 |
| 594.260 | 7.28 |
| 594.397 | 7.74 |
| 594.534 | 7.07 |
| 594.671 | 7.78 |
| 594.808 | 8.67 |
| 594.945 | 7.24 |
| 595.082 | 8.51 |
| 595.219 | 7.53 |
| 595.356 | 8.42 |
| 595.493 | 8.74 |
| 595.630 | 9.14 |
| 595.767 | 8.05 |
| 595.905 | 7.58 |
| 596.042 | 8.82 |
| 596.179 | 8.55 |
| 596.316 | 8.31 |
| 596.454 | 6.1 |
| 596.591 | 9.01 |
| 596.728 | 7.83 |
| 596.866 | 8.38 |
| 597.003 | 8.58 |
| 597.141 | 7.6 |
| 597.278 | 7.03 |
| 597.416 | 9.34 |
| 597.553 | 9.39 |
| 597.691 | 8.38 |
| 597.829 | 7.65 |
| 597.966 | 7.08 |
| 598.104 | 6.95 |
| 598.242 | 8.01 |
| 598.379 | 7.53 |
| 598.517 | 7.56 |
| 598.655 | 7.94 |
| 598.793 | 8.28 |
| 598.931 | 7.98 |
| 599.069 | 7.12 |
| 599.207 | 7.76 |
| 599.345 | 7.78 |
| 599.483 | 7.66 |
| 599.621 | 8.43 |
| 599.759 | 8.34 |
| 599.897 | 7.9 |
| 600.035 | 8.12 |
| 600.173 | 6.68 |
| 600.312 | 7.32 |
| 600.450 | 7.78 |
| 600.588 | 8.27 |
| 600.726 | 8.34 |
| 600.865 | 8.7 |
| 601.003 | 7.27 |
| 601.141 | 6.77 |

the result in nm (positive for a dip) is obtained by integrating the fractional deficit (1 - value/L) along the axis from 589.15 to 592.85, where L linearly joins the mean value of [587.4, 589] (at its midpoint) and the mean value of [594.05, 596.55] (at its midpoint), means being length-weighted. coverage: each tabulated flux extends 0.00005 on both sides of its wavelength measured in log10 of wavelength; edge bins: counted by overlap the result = 0.19 nm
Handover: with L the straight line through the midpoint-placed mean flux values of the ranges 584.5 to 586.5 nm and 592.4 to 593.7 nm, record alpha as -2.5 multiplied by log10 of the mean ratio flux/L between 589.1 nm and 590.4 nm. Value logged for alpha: 0.16 mag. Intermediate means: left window 7.99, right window 7.3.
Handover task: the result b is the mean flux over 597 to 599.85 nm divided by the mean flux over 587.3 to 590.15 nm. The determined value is 1.1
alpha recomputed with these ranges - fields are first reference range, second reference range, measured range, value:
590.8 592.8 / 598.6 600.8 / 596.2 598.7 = -0.021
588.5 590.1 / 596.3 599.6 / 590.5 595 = -0.070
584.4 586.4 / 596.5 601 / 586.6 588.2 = 0.062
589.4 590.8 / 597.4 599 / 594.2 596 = -0.063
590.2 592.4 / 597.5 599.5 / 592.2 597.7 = -0.036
